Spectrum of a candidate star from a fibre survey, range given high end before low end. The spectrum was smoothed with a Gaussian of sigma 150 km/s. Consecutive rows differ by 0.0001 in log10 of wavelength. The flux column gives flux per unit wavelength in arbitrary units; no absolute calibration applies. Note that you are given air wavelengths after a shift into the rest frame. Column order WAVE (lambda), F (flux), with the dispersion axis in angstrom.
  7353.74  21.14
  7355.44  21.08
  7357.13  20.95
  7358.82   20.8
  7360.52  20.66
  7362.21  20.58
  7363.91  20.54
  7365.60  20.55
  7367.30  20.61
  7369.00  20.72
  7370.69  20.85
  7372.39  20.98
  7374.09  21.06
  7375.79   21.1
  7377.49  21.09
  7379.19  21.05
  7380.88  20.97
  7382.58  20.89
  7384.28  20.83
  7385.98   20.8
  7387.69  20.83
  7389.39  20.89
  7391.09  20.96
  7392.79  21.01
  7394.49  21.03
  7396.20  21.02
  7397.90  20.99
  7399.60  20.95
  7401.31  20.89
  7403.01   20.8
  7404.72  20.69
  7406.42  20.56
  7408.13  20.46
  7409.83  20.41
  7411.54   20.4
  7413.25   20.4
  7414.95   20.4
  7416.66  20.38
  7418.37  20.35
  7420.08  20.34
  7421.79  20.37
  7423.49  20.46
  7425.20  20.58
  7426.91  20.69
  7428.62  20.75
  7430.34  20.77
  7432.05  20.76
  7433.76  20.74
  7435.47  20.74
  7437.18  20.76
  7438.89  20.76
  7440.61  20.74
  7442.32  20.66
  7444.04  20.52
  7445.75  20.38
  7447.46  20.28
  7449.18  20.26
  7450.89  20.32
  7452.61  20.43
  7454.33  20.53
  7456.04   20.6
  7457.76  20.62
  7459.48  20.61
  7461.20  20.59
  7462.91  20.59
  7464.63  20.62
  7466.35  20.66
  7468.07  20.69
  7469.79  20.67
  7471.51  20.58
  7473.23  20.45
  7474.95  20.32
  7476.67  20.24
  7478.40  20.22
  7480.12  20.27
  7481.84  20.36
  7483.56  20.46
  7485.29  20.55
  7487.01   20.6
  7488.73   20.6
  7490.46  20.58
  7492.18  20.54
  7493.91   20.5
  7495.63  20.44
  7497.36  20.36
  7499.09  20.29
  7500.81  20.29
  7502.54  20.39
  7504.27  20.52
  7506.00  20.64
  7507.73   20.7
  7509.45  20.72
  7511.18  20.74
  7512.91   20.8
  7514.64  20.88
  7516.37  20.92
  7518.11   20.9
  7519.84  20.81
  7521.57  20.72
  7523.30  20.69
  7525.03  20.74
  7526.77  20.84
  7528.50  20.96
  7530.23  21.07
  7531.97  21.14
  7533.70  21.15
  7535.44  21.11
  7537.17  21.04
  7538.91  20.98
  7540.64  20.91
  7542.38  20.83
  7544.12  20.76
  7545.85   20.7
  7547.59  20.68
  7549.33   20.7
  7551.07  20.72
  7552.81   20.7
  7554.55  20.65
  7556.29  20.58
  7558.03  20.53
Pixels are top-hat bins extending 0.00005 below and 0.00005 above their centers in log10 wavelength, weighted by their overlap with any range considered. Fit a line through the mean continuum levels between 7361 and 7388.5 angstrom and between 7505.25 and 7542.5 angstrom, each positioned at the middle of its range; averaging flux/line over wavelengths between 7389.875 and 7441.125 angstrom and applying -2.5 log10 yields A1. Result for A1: 0.01 mag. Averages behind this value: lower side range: 20.8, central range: 20.7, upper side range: 20.9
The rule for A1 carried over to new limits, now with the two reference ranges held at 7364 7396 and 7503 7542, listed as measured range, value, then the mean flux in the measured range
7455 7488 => 0.02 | 20.5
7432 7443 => 0.01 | 20.7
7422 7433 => 0.01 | 20.7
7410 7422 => 0.03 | 20.4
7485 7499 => 0.02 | 20.5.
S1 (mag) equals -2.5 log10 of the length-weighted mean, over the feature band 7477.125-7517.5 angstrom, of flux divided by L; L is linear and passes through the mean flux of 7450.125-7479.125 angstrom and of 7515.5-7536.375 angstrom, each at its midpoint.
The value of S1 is 0.01 mag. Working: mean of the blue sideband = 20.5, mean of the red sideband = 20.9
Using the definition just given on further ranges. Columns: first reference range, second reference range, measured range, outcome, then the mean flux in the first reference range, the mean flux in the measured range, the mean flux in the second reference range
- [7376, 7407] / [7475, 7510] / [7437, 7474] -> 0.004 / 20.9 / 20.6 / 20.5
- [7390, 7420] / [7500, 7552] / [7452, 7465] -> 0.008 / 20.7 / 20.6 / 20.8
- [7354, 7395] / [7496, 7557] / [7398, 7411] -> 0.008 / 20.9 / 20.7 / 20.8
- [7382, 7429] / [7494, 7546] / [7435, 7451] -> 0.008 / 20.7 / 20.6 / 20.8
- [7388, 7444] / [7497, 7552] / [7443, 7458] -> 0.015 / 20.7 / 20.4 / 20.8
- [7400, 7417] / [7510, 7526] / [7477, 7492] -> 0.014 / 20.6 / 20.5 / 20.8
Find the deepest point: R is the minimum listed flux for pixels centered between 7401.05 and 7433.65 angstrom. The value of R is 20.34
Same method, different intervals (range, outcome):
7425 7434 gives 20.58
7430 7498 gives 20.22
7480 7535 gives 20.27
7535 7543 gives 20.83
